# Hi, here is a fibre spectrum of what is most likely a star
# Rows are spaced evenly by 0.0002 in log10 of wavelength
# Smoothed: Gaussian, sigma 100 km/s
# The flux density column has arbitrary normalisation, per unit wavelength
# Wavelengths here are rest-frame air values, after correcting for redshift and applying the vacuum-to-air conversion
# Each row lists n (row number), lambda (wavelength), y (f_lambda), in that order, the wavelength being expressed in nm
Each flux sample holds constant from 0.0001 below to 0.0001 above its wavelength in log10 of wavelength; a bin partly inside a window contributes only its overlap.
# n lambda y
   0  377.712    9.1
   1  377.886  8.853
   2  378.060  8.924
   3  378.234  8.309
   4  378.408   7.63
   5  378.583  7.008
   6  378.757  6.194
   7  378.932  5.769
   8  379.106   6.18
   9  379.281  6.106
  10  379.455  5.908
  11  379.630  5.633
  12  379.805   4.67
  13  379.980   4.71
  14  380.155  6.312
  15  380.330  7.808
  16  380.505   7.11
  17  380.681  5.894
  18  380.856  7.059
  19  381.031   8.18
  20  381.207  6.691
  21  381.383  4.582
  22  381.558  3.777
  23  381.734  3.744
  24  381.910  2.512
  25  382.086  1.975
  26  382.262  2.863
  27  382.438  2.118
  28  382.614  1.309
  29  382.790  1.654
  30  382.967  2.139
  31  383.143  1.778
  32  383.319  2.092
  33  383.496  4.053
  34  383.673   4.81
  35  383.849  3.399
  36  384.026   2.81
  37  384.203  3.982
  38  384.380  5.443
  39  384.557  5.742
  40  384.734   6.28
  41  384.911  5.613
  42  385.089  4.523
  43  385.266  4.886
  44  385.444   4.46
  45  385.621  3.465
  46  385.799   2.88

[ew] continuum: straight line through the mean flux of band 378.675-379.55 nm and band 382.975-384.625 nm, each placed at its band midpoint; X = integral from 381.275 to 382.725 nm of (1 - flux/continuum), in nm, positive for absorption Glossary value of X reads 0.55 nm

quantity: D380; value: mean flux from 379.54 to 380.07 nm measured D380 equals 5.01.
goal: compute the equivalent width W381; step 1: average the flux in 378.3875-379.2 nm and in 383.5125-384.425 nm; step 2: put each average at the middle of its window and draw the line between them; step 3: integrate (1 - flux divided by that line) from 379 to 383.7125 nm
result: 0.78 nm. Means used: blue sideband 6.46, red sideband 4.02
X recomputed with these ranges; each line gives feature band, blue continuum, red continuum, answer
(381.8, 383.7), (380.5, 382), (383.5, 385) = 0.99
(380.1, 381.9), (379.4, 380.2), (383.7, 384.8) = -0.27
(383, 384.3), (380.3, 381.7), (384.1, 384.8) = 0.53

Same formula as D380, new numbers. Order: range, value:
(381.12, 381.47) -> 5.63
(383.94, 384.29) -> 3.4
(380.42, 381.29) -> 6.98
